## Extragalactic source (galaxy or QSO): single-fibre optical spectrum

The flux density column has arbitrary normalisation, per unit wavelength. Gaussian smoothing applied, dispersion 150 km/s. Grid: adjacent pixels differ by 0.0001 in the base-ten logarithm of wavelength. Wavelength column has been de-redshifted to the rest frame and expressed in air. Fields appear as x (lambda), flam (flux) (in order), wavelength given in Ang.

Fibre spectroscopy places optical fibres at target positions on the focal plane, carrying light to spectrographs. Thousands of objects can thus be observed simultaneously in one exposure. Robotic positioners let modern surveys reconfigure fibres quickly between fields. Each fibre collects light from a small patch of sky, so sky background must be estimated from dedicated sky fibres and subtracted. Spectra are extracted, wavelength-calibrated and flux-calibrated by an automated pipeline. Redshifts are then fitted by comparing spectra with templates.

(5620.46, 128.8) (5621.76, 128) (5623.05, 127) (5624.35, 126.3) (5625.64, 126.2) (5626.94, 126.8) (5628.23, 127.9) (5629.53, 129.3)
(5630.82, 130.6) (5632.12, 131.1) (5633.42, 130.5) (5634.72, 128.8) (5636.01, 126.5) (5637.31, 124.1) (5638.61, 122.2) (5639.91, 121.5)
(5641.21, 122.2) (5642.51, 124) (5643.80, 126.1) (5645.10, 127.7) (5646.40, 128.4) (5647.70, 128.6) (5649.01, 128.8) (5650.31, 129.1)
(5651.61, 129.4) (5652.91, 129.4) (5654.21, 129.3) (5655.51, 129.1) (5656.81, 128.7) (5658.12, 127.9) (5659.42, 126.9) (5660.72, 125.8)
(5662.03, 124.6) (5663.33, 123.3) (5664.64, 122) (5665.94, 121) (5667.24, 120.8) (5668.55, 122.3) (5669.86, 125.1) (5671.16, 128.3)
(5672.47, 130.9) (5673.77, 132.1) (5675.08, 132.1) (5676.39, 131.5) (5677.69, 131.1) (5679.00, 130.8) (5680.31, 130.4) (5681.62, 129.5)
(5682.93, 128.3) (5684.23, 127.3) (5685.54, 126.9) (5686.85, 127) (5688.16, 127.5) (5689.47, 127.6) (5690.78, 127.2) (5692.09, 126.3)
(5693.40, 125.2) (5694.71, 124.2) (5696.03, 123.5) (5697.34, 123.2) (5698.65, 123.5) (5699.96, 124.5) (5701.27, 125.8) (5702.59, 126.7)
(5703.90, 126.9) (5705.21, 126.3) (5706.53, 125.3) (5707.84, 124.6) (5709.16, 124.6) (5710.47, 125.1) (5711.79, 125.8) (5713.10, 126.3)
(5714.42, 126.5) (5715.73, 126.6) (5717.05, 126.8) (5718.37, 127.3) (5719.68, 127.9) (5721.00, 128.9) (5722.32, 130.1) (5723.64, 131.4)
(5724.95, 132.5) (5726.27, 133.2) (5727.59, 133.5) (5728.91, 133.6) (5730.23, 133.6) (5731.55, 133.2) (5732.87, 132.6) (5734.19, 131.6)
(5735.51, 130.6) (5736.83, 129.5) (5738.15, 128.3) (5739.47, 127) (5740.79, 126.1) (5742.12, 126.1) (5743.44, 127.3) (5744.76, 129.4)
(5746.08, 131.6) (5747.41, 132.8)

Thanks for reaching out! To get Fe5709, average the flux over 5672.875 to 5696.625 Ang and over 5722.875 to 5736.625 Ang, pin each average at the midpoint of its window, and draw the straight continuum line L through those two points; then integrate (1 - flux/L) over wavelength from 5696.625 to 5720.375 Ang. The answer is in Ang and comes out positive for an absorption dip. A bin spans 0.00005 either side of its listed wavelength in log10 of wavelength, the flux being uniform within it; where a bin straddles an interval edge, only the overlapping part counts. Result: 0.9 Ang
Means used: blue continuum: 128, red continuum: 132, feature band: 126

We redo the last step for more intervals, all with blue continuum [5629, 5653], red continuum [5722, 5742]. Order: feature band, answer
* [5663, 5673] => 0.3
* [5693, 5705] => 0.4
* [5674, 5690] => 0.0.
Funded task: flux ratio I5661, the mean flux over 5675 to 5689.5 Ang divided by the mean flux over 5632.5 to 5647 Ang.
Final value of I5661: 1.0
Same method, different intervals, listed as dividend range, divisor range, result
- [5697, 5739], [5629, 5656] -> 1.01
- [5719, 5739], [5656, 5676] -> 1.04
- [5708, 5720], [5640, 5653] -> 0.99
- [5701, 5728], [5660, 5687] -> 1.00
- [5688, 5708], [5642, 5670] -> 0.99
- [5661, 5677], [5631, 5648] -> 1.00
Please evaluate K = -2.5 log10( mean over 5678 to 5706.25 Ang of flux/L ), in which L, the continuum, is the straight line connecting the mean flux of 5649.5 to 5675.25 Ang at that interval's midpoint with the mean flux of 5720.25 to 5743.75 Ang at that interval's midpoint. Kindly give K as 0.02 mag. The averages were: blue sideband 127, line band 127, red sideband 131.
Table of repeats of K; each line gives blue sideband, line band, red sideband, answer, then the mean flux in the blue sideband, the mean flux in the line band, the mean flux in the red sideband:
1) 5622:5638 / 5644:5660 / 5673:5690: 0.00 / 128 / 129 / 129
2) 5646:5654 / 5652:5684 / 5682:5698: 0.00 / 129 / 128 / 126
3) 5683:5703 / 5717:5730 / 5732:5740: -0.02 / 126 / 131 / 130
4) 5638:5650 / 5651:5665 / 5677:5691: 0.00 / 126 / 127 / 129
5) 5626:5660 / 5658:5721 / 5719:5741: 0.02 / 127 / 126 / 131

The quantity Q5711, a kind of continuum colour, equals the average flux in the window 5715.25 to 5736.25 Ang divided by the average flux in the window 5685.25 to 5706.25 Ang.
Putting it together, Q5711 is 1.04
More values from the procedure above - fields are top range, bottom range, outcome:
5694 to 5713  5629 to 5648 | 0.99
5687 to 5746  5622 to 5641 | 1.01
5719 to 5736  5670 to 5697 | 1.03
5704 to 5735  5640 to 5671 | 1.02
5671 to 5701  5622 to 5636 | 0.99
